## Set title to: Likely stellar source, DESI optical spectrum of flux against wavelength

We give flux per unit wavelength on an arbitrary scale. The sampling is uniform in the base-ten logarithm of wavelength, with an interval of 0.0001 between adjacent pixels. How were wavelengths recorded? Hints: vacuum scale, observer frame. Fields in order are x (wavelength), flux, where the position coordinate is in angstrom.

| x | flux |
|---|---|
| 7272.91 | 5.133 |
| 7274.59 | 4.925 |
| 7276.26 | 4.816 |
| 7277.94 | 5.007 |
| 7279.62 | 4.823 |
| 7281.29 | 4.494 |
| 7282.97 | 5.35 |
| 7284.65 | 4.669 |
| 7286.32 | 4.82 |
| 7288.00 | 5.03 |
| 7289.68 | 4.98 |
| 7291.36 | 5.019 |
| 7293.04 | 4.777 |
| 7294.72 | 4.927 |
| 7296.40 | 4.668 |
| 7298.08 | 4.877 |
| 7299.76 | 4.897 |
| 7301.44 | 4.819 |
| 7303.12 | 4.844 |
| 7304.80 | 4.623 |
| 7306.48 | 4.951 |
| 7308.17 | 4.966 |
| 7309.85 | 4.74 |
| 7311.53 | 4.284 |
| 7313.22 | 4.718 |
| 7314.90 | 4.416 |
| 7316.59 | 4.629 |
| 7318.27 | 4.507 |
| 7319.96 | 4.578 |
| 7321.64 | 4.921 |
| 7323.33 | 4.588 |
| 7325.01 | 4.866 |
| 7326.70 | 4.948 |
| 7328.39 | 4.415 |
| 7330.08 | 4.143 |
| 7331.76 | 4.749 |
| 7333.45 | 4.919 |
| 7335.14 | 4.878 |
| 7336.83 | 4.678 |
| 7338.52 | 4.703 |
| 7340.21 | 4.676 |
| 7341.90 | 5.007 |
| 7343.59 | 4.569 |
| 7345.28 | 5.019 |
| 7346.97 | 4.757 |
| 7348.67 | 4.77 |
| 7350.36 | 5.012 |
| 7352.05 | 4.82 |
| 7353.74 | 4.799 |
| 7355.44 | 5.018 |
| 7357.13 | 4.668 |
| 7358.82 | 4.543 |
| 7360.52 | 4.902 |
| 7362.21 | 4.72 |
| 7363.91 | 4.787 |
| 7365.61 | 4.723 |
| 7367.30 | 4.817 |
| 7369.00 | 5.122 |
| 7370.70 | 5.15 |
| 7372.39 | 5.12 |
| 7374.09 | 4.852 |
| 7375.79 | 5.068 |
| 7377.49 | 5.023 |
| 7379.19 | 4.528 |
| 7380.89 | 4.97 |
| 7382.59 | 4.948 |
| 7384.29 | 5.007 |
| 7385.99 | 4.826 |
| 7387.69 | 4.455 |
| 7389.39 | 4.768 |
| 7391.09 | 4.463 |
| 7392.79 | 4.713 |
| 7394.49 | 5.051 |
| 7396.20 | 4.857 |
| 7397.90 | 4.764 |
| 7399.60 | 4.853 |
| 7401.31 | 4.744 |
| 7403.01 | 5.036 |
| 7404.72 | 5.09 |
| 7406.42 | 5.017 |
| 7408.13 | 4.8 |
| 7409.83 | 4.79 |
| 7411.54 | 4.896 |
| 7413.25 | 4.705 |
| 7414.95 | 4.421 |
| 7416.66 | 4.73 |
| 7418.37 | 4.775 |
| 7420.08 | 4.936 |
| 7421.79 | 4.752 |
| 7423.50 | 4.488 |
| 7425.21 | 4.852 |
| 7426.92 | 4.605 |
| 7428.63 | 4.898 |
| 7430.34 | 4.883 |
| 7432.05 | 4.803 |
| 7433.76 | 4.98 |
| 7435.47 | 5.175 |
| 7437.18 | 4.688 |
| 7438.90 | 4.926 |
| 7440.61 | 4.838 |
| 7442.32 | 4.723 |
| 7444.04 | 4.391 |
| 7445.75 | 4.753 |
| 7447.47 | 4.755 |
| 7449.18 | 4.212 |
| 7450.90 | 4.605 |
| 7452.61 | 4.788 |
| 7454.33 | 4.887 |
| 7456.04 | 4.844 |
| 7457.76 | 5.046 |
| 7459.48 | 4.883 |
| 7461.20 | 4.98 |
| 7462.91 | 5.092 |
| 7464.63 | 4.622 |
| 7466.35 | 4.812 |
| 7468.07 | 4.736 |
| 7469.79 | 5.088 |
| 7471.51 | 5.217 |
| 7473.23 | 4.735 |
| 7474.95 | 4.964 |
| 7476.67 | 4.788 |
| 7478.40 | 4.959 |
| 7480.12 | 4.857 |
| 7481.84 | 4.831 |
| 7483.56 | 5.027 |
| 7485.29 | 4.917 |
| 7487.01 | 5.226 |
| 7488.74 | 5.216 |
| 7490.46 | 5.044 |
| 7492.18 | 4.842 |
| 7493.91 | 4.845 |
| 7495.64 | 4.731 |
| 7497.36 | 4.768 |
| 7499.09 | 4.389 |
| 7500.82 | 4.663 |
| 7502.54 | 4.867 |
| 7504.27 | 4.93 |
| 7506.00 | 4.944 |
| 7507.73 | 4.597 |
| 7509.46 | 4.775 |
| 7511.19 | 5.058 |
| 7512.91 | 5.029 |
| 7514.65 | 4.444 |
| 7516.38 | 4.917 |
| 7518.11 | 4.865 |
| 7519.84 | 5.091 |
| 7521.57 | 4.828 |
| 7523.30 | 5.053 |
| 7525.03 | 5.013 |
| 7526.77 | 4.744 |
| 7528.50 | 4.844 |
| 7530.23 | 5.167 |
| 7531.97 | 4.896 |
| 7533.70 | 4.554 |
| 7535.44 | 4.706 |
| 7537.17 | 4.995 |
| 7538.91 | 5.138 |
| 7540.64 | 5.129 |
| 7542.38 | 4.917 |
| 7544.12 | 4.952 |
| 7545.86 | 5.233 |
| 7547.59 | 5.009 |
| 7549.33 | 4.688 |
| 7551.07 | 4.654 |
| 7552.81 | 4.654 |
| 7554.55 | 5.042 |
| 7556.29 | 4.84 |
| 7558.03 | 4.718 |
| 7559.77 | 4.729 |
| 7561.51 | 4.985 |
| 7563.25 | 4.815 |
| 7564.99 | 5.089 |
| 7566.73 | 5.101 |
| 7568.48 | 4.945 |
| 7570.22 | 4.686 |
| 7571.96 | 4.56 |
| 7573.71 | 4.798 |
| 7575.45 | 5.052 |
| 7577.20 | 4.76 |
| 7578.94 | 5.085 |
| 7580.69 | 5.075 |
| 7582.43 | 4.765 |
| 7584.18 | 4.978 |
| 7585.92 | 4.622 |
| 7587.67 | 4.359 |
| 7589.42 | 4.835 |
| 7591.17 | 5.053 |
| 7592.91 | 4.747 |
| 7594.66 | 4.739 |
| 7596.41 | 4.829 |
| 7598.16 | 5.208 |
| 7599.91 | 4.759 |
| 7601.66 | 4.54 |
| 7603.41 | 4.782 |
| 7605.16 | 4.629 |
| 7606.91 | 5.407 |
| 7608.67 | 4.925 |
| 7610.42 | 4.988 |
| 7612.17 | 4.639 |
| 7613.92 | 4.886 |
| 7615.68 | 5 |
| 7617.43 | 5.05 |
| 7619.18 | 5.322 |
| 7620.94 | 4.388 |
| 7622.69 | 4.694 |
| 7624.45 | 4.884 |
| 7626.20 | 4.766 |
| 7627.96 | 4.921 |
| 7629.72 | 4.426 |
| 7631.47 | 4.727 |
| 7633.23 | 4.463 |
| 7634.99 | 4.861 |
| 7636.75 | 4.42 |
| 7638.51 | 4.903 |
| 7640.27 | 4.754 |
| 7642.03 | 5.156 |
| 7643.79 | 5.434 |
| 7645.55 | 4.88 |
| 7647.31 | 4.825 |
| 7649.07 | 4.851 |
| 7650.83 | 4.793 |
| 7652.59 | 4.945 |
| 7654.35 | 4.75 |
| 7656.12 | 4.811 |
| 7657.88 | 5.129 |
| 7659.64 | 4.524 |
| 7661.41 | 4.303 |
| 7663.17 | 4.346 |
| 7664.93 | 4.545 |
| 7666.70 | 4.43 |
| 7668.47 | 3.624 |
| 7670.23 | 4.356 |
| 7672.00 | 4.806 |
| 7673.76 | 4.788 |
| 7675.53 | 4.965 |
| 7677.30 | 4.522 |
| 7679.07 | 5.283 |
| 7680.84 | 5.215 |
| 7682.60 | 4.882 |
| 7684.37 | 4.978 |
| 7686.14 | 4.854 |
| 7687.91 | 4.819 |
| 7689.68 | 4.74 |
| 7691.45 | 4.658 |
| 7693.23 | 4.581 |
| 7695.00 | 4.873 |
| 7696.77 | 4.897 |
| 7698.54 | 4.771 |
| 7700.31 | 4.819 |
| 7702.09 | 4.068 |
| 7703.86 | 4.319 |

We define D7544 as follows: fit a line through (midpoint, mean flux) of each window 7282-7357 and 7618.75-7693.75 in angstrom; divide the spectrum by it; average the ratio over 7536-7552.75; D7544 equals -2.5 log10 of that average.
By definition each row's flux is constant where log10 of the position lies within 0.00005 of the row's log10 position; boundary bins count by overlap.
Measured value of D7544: -0.04 mag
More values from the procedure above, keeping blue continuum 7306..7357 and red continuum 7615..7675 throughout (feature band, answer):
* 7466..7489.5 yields -0.05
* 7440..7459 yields 0.00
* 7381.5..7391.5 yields -0.01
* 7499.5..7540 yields -0.03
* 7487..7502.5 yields -0.02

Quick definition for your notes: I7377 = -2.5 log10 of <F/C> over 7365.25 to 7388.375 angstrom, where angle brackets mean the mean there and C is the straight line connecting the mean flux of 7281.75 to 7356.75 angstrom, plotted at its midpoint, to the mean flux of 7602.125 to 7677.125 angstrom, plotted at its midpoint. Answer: -0.03 mag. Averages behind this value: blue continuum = 4.78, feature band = 4.91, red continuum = 4.76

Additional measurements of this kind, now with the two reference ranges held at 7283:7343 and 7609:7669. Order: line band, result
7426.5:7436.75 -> -0.03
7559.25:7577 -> -0.03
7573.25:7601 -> -0.02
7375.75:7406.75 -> -0.02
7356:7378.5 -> -0.03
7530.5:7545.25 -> -0.04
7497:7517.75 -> -0.01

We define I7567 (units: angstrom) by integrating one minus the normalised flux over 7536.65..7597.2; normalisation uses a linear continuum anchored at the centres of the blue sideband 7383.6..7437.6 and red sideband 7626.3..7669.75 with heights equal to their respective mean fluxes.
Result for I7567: -1.8 angstrom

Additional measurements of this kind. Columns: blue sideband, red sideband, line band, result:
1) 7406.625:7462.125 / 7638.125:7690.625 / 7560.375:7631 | -1.1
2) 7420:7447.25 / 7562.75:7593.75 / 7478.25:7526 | -0.6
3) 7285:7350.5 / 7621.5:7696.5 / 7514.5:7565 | -1.5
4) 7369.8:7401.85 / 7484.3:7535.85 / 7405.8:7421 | 0.2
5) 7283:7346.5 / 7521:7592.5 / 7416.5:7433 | 0.1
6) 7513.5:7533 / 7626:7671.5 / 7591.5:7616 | -0.5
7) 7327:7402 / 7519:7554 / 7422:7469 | 0.7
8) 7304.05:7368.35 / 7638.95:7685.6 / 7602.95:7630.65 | -0.5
